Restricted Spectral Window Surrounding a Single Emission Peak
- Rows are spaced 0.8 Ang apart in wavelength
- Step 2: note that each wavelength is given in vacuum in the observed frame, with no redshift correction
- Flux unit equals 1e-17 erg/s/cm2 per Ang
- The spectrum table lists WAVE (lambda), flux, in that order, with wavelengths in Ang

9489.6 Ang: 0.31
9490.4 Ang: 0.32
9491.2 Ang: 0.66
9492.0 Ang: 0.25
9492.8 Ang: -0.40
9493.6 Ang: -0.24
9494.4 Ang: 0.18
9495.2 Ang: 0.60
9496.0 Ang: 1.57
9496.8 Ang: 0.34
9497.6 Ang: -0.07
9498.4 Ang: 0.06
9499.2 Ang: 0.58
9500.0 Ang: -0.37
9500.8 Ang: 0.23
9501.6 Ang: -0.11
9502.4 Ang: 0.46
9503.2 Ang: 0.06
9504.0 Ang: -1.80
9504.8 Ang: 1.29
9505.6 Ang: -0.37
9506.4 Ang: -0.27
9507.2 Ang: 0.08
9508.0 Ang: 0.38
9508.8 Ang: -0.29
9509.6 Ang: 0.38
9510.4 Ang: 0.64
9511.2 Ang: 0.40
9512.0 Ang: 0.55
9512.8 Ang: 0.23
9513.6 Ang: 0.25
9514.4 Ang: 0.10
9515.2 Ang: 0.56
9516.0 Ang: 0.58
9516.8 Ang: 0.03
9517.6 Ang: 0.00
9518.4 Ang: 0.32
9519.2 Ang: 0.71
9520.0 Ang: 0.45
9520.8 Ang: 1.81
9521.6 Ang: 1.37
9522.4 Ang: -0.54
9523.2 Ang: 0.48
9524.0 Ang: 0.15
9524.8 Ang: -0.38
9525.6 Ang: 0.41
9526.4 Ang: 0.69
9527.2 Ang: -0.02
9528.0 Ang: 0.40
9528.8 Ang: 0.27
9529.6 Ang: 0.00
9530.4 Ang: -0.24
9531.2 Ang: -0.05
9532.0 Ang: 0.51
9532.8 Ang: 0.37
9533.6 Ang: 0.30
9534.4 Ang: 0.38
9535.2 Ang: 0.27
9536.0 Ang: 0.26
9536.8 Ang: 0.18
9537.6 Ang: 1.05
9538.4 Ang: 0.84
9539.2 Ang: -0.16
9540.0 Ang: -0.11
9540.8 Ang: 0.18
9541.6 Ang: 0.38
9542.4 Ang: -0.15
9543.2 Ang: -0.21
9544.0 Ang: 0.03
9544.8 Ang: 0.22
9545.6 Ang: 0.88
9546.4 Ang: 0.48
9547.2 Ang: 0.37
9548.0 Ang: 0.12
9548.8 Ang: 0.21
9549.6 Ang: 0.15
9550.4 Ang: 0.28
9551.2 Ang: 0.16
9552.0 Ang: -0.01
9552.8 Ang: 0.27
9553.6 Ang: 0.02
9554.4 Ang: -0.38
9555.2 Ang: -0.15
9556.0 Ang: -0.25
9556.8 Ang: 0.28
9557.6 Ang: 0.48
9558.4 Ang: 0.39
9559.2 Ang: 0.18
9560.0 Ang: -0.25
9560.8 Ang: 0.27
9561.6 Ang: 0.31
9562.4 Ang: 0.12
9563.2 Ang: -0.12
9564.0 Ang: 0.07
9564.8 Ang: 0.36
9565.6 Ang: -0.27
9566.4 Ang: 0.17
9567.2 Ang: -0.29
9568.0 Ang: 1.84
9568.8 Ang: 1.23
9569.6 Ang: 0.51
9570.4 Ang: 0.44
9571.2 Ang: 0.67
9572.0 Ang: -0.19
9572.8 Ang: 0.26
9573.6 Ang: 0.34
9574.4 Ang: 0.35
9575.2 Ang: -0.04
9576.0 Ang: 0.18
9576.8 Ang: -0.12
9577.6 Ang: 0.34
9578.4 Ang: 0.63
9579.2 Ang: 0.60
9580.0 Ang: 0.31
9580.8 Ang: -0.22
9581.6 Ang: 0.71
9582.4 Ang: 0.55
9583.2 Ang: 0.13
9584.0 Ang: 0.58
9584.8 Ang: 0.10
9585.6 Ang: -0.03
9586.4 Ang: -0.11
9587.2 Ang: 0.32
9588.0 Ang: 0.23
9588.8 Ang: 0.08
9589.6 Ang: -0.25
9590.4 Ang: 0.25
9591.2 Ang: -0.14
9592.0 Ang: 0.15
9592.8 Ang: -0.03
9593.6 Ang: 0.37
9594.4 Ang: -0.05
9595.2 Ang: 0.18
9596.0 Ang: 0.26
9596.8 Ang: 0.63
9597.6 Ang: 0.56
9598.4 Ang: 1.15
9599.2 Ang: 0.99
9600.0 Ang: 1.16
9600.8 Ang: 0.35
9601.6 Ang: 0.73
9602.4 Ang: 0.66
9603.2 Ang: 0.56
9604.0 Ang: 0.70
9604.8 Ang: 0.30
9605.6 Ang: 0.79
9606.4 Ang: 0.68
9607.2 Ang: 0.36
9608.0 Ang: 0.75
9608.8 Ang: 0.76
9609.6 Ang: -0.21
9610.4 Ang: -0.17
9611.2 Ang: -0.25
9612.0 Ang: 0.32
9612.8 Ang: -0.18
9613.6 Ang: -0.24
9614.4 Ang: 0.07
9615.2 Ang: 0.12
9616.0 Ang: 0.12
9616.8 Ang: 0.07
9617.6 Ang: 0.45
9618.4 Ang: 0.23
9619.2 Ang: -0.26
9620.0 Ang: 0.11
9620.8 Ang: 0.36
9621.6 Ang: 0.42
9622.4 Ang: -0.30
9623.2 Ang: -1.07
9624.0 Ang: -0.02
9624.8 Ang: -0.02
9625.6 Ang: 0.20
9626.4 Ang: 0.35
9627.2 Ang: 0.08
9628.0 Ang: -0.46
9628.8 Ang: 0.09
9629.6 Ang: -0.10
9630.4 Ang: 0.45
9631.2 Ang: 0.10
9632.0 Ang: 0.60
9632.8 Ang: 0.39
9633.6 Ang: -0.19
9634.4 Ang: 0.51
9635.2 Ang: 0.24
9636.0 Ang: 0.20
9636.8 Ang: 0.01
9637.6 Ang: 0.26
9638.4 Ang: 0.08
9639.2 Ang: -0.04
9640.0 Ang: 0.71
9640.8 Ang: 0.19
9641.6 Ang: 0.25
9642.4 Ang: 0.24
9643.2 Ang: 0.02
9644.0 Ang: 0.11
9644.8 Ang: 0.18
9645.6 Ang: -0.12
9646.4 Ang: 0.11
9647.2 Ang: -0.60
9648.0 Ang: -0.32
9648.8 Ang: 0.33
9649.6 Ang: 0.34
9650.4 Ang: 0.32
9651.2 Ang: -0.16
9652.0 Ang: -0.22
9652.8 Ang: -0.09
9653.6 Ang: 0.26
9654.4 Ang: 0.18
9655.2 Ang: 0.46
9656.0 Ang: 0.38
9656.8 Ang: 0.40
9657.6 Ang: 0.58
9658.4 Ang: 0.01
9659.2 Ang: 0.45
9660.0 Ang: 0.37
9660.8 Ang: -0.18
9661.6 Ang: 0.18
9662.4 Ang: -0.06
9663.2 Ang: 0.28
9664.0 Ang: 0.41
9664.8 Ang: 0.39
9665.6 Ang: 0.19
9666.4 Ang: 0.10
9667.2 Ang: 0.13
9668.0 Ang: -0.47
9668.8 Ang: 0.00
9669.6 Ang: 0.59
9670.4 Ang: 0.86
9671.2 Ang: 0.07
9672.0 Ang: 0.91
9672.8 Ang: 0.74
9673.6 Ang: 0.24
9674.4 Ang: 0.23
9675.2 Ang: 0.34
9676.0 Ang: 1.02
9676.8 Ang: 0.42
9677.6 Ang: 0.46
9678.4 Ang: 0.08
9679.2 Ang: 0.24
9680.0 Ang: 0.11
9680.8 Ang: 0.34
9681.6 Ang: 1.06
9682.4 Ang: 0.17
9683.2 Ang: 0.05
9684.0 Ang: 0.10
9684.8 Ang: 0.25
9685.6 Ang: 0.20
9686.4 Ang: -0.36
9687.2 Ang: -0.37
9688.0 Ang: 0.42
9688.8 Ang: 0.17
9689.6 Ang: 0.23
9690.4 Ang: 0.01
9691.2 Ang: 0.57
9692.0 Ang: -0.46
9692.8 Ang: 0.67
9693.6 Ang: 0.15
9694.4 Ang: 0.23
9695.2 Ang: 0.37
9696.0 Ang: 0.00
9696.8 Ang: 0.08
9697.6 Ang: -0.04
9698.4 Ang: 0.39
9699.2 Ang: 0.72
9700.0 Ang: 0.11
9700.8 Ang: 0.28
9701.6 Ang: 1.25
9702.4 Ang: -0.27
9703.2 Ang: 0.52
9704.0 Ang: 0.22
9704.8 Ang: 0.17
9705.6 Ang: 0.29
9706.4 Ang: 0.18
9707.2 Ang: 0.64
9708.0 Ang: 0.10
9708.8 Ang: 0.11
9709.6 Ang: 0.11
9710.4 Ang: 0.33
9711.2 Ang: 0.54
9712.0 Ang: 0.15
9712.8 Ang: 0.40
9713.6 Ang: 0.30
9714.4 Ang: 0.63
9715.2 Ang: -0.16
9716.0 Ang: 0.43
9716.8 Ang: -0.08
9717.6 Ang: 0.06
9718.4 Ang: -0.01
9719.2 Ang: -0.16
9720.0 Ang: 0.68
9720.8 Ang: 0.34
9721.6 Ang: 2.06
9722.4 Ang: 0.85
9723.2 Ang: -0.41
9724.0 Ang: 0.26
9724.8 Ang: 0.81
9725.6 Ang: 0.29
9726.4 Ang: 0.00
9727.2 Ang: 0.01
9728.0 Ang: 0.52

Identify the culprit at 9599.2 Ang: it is H-beta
